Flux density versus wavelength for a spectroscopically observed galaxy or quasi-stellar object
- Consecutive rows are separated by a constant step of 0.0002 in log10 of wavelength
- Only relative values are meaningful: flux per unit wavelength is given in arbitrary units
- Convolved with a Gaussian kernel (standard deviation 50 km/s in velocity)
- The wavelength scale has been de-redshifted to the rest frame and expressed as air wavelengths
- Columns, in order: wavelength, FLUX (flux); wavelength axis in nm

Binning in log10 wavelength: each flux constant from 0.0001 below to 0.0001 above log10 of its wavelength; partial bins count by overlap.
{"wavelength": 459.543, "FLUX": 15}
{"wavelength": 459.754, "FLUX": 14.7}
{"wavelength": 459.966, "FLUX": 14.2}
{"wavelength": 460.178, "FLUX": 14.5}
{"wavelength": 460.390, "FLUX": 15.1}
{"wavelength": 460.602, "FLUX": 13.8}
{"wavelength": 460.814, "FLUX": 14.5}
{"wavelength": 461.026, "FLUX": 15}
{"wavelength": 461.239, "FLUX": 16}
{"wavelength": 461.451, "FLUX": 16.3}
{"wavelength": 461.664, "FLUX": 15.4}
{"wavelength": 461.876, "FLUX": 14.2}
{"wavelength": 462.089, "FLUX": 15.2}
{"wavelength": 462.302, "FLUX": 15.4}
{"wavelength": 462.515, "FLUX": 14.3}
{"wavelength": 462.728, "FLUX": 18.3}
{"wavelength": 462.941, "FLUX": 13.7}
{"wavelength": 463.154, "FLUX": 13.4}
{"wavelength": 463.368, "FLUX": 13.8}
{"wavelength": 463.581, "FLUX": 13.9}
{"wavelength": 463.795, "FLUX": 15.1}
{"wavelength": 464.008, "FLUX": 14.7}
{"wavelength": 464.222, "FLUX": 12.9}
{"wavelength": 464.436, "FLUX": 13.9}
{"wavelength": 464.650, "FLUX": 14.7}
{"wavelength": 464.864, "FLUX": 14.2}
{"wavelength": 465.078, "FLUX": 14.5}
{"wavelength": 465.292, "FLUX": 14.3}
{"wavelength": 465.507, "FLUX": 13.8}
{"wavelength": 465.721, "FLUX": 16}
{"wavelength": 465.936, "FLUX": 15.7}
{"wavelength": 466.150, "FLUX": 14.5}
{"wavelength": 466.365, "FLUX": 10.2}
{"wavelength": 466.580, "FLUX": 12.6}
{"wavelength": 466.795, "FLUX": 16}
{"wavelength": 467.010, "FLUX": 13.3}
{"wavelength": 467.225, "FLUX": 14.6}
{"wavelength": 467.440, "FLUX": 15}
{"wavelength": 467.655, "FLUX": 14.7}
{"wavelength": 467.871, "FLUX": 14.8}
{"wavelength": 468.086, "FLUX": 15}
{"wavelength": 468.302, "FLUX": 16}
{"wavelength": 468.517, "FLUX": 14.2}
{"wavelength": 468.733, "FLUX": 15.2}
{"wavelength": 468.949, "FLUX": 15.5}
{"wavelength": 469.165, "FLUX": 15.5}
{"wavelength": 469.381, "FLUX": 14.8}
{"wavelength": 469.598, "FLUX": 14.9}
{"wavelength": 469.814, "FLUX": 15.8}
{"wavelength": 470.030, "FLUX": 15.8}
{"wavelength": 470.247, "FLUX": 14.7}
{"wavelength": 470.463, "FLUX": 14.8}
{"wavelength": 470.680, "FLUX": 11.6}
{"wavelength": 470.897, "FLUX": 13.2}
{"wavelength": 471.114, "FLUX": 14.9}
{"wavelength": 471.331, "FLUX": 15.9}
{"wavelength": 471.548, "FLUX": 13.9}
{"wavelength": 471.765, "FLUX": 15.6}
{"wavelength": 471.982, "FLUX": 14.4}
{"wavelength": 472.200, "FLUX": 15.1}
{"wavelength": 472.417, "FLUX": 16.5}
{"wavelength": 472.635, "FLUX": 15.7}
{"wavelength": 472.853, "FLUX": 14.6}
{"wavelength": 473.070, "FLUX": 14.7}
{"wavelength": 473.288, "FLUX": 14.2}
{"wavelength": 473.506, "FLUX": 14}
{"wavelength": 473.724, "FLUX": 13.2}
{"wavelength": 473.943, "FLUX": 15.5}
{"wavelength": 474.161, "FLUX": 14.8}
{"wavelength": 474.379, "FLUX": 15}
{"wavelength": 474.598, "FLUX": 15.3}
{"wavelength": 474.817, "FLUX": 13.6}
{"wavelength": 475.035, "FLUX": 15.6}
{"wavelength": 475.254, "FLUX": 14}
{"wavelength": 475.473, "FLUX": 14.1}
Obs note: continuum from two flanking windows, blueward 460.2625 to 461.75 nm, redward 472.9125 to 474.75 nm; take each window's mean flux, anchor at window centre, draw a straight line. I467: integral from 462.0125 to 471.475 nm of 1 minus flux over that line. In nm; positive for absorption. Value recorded 0.20 nm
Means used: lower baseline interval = 15.1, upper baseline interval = 14.6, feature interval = 14.6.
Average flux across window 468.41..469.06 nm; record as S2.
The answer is 15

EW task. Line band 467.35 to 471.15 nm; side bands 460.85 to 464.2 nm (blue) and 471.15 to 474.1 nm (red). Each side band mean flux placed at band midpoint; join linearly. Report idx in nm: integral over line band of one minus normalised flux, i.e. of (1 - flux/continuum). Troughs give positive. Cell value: 0.02 nm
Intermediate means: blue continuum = 14.9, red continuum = 14.9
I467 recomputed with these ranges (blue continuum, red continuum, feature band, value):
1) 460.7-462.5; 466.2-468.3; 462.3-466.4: 0.07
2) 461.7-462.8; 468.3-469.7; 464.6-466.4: 0.11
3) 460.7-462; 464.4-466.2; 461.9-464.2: 0.05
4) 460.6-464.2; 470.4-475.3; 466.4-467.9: 0.06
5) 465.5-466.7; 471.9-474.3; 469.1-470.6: -0.08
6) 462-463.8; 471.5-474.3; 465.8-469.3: 0.05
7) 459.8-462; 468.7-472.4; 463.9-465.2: 0.06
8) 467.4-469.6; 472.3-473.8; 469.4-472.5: 0.02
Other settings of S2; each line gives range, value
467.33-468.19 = 14.9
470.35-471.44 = 14.1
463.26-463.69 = 13.8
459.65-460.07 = 14.4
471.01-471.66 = 14.9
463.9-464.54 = 13.8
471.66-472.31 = 15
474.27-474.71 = 15.1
